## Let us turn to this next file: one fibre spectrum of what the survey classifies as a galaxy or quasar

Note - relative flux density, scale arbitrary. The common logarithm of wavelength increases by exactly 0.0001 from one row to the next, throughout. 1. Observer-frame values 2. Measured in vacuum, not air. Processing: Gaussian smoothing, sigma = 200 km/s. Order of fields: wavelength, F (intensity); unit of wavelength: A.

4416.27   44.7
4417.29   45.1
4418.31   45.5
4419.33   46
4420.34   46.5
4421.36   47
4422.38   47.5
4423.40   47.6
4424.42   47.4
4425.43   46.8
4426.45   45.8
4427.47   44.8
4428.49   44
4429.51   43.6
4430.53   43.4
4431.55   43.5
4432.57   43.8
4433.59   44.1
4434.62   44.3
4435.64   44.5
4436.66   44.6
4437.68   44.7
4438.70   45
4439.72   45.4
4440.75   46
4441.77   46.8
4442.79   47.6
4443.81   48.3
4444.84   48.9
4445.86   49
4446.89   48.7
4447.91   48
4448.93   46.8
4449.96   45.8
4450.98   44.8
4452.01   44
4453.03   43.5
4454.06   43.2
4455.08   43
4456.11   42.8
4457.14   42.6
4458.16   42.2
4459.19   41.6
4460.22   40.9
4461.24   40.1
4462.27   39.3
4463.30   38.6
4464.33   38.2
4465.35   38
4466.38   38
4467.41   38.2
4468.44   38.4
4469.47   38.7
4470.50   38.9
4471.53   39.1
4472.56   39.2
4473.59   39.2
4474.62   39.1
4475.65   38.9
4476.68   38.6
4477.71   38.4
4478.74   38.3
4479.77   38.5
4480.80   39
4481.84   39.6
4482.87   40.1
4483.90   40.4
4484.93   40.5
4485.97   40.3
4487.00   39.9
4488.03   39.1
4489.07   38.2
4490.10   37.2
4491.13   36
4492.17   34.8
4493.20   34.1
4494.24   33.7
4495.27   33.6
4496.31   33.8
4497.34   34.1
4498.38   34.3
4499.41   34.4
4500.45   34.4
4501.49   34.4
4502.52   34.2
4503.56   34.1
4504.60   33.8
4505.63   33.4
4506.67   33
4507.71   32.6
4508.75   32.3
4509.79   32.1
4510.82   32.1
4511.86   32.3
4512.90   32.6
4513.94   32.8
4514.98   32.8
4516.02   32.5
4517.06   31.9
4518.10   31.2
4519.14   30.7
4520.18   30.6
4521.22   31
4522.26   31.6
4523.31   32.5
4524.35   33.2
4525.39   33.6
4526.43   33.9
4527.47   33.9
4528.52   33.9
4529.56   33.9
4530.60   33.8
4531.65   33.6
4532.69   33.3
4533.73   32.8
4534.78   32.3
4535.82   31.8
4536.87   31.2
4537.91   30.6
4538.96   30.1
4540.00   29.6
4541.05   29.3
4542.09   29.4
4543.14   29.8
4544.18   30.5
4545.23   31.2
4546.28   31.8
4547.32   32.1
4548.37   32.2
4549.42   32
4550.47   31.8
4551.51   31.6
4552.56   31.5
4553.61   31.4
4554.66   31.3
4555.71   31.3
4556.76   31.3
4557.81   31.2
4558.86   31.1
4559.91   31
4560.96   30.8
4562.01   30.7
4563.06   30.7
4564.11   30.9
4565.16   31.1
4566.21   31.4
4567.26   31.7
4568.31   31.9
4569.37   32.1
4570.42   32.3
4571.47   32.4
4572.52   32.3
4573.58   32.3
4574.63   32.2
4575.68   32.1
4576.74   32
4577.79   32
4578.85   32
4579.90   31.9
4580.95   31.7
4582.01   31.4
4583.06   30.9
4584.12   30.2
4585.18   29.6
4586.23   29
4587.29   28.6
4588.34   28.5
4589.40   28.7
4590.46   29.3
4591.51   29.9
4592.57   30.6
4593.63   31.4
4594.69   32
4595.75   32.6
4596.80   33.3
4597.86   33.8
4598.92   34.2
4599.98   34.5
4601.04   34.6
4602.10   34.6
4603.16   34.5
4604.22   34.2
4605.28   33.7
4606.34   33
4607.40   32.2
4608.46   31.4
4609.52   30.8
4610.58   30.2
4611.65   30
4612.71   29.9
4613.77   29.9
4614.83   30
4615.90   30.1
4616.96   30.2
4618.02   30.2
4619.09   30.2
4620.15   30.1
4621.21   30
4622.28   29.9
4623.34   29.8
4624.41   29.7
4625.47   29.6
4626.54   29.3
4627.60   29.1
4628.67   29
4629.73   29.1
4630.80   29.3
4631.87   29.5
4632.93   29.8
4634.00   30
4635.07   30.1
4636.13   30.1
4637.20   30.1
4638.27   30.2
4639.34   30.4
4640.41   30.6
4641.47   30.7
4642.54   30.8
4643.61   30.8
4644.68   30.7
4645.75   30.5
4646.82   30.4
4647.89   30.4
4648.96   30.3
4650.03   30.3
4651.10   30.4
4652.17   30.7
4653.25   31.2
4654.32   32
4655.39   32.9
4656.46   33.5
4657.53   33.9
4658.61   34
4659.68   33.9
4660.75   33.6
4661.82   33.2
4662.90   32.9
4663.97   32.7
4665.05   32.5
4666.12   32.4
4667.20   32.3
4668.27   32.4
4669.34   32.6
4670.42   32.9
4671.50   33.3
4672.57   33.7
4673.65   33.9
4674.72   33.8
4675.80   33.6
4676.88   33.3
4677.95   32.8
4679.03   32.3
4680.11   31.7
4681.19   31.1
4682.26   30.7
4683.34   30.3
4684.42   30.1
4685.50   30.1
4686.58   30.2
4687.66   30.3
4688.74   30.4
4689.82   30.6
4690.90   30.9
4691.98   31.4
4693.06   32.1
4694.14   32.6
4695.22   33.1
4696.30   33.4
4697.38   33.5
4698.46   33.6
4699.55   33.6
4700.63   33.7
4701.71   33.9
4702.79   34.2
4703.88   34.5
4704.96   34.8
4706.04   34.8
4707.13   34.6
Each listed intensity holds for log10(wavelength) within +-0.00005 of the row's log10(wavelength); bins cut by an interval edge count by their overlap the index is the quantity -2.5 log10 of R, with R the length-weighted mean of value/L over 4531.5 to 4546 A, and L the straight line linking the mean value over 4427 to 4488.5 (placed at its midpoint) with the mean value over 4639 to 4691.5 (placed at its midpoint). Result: 0.22 mag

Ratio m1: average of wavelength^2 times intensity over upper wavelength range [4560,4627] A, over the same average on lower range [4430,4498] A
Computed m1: 0.8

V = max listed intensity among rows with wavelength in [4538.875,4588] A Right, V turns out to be 32.4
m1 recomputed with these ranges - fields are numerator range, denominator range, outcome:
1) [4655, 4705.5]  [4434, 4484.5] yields 0.85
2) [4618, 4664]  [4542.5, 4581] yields 1.01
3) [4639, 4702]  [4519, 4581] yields 1.06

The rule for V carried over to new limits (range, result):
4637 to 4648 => 30.8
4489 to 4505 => 38.2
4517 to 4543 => 33.9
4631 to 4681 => 34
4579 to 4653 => 34.6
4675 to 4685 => 33.6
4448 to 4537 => 46.8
